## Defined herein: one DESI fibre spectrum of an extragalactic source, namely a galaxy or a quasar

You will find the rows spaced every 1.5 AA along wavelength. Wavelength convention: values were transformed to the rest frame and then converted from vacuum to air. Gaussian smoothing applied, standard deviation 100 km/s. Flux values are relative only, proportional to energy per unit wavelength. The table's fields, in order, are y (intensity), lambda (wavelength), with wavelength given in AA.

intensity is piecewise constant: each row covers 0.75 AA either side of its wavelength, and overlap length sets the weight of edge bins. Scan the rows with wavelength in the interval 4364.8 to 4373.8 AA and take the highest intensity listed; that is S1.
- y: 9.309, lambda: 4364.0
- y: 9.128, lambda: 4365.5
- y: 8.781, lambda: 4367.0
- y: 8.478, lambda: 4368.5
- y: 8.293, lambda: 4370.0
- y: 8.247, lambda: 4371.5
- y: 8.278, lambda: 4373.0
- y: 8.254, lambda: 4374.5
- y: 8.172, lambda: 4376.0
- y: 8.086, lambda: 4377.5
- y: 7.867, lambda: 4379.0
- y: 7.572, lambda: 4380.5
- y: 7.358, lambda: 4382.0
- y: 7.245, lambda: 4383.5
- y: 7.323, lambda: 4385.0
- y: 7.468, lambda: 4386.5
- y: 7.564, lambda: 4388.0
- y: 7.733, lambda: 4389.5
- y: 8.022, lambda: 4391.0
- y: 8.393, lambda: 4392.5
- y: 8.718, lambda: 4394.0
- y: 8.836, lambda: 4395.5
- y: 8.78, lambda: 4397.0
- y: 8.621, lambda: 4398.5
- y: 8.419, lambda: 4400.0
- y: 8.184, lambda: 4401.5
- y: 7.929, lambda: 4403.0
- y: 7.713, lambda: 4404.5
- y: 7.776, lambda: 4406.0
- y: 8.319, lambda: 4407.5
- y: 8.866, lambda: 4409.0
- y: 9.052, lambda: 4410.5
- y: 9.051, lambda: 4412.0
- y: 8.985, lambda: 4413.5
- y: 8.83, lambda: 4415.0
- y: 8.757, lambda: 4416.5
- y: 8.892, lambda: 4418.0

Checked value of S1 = 9.128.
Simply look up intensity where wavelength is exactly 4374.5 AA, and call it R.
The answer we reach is 8.254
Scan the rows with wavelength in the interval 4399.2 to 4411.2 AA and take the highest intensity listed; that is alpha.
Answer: 9.052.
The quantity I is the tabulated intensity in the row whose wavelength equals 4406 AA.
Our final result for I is 7.776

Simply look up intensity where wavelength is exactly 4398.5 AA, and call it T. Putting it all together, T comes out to 8.621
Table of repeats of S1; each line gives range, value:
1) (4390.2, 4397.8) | 8.836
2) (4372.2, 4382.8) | 8.278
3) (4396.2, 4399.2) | 8.78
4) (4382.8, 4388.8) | 7.564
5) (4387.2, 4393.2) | 8.393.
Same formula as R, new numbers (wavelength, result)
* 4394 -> 8.718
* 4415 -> 8.83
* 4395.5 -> 8.836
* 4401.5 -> 8.184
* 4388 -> 7.564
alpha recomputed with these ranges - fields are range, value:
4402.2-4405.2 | 7.929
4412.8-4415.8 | 8.985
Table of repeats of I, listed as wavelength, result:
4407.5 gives 8.319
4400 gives 8.419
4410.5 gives 9.052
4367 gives 8.781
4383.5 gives 7.245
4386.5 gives 7.468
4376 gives 8.172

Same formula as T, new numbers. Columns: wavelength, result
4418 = 8.892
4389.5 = 7.733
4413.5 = 8.985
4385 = 7.323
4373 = 8.278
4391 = 8.022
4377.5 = 8.086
